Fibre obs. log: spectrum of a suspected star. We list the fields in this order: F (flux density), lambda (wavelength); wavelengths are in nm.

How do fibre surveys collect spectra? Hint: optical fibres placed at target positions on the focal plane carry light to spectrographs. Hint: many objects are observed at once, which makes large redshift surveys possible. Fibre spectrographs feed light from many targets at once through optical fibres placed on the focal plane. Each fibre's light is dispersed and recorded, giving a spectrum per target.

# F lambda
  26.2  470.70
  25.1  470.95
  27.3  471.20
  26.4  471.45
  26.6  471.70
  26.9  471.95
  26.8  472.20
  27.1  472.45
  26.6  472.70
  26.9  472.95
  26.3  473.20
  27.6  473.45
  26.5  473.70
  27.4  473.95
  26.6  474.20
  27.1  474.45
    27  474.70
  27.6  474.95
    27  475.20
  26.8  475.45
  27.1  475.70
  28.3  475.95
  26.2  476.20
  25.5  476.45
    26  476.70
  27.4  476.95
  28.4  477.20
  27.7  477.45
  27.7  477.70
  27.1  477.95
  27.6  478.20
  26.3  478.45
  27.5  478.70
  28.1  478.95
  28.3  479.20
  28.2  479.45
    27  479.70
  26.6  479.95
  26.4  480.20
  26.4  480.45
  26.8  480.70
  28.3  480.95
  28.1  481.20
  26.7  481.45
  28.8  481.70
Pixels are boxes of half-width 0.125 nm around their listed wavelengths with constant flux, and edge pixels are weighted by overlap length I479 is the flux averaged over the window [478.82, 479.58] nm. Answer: 28.2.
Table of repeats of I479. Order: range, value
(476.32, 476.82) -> 25.8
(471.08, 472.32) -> 26.8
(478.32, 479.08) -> 27.3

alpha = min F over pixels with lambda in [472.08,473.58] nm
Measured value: 26.3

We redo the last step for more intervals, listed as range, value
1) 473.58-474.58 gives 26.5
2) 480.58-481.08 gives 26.8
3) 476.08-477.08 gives 25.5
